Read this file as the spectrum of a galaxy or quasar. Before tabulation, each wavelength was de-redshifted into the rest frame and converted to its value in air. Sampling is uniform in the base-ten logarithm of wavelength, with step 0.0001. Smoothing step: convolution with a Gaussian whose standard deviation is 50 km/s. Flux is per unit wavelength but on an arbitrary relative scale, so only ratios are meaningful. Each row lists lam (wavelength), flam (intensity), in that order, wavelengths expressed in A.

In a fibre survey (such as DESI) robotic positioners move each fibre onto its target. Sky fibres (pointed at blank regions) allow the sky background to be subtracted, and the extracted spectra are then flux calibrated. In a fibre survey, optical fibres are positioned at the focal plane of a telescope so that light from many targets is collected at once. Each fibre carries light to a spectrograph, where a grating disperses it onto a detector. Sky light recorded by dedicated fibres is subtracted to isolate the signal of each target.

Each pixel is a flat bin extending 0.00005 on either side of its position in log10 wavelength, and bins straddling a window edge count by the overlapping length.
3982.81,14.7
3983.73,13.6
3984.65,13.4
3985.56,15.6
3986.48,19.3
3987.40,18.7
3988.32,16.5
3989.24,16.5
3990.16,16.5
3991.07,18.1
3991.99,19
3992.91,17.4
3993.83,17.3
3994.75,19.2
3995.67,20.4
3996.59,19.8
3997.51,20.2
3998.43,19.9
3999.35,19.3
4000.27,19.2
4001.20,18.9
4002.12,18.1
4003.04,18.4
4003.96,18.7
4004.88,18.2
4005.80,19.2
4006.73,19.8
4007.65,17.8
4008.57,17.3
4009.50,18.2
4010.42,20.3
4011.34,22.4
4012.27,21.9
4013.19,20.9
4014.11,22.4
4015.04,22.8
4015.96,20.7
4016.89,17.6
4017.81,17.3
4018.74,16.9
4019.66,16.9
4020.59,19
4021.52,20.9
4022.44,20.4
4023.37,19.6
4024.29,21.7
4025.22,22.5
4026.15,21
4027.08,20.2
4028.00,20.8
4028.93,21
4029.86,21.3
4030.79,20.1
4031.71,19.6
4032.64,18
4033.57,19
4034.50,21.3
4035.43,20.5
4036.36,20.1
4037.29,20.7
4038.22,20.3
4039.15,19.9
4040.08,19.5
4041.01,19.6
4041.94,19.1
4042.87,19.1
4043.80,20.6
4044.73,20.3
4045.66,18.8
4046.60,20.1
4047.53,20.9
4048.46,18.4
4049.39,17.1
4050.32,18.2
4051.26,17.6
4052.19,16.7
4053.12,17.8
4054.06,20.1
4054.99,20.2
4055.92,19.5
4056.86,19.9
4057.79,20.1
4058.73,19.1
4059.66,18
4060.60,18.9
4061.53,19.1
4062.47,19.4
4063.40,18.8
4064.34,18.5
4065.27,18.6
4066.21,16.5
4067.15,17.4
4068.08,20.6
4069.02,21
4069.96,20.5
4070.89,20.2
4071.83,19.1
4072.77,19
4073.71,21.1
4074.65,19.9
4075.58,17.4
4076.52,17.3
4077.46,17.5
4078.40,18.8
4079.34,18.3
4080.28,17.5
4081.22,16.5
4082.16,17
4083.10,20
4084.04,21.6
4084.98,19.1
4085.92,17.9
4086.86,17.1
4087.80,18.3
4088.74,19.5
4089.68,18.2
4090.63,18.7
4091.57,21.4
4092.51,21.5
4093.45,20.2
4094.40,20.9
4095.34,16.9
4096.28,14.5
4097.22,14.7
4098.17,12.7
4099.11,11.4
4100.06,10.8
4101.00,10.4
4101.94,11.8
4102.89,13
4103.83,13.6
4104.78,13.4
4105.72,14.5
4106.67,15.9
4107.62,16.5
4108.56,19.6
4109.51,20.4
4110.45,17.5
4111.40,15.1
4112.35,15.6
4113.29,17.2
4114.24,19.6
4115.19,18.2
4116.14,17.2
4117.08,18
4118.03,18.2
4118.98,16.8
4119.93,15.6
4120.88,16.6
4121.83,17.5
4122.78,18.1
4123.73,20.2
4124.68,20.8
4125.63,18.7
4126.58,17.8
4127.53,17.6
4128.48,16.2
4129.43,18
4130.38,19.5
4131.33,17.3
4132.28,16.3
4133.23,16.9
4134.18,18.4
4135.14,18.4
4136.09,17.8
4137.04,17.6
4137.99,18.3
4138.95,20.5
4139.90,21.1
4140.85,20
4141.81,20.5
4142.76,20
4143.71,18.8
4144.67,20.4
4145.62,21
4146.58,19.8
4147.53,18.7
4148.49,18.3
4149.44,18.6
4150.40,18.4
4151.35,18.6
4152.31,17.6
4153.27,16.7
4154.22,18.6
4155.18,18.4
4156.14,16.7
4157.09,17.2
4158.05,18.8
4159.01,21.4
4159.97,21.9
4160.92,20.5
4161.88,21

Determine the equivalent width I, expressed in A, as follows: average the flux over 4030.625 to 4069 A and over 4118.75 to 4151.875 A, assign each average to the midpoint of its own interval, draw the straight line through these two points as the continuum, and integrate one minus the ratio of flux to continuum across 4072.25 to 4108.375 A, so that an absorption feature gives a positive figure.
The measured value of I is 3.69 A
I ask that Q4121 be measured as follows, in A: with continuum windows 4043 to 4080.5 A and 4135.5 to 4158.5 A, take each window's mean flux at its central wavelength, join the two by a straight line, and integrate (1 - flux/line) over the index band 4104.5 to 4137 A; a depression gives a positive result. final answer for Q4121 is 2.3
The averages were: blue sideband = 19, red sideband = 18.9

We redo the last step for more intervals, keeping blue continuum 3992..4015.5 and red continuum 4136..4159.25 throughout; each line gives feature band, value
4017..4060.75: -0.4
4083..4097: 0.2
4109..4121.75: 1.1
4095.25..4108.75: 3.8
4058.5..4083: 0.7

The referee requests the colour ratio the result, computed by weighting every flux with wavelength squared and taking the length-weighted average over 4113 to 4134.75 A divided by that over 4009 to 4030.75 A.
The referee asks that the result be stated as 0.9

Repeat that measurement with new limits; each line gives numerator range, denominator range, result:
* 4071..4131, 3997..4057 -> 0.92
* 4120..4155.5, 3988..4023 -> 1.04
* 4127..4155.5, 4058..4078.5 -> 1.02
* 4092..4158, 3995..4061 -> 0.94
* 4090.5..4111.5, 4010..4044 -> 0.82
